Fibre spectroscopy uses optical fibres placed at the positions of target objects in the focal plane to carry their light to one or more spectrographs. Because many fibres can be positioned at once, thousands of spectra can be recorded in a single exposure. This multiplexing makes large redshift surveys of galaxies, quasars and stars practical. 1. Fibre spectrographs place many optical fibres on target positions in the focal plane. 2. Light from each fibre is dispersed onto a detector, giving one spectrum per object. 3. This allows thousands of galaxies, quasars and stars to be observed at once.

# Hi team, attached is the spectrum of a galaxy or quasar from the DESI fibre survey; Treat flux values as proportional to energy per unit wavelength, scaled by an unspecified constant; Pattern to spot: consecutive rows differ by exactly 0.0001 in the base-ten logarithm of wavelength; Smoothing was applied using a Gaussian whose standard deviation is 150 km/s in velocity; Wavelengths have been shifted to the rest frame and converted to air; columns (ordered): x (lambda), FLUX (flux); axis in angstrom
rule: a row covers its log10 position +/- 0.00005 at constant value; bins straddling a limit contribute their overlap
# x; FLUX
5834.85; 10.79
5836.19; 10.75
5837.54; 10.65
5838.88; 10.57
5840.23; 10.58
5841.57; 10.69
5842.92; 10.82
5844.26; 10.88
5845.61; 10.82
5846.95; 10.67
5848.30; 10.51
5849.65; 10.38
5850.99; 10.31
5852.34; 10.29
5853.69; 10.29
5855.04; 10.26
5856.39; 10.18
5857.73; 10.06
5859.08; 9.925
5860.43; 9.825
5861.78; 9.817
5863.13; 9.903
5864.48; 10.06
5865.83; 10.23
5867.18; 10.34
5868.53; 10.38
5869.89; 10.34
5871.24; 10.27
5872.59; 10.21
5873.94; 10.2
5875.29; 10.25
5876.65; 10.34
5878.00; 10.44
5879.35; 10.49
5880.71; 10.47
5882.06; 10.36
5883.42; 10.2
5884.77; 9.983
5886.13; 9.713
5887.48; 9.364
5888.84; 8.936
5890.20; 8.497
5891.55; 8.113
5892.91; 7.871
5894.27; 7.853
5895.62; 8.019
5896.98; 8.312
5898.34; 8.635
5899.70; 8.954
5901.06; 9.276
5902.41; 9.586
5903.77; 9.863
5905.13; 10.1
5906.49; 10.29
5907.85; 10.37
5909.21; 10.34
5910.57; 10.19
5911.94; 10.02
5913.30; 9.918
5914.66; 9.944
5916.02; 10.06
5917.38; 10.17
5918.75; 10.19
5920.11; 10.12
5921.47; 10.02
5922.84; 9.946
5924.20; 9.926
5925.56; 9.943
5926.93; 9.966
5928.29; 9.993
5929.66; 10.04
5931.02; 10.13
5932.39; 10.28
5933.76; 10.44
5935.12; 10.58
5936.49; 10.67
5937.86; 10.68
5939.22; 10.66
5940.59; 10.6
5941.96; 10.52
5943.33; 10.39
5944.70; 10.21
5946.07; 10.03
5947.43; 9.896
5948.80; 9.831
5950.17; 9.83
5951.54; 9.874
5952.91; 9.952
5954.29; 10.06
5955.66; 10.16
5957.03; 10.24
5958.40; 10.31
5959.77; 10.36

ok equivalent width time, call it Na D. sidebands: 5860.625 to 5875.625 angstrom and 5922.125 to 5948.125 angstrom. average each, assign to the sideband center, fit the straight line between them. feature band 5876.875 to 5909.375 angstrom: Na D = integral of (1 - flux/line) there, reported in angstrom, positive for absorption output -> 2.5 angstrom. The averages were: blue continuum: 10.2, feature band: 9.42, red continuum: 10.3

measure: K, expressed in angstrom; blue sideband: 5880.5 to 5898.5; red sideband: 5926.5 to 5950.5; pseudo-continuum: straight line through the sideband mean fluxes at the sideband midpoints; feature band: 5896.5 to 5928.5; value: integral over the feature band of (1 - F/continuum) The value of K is -0.83 angstrom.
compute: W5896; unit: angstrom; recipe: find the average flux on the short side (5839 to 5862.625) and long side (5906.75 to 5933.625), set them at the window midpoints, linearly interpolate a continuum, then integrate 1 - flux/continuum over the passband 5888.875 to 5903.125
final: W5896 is 2.3 angstrom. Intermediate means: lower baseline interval 10.4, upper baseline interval 10.1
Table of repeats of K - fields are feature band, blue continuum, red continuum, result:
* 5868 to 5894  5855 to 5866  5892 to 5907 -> -0.9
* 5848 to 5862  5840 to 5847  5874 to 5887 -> 0.6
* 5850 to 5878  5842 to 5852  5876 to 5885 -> 0.8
